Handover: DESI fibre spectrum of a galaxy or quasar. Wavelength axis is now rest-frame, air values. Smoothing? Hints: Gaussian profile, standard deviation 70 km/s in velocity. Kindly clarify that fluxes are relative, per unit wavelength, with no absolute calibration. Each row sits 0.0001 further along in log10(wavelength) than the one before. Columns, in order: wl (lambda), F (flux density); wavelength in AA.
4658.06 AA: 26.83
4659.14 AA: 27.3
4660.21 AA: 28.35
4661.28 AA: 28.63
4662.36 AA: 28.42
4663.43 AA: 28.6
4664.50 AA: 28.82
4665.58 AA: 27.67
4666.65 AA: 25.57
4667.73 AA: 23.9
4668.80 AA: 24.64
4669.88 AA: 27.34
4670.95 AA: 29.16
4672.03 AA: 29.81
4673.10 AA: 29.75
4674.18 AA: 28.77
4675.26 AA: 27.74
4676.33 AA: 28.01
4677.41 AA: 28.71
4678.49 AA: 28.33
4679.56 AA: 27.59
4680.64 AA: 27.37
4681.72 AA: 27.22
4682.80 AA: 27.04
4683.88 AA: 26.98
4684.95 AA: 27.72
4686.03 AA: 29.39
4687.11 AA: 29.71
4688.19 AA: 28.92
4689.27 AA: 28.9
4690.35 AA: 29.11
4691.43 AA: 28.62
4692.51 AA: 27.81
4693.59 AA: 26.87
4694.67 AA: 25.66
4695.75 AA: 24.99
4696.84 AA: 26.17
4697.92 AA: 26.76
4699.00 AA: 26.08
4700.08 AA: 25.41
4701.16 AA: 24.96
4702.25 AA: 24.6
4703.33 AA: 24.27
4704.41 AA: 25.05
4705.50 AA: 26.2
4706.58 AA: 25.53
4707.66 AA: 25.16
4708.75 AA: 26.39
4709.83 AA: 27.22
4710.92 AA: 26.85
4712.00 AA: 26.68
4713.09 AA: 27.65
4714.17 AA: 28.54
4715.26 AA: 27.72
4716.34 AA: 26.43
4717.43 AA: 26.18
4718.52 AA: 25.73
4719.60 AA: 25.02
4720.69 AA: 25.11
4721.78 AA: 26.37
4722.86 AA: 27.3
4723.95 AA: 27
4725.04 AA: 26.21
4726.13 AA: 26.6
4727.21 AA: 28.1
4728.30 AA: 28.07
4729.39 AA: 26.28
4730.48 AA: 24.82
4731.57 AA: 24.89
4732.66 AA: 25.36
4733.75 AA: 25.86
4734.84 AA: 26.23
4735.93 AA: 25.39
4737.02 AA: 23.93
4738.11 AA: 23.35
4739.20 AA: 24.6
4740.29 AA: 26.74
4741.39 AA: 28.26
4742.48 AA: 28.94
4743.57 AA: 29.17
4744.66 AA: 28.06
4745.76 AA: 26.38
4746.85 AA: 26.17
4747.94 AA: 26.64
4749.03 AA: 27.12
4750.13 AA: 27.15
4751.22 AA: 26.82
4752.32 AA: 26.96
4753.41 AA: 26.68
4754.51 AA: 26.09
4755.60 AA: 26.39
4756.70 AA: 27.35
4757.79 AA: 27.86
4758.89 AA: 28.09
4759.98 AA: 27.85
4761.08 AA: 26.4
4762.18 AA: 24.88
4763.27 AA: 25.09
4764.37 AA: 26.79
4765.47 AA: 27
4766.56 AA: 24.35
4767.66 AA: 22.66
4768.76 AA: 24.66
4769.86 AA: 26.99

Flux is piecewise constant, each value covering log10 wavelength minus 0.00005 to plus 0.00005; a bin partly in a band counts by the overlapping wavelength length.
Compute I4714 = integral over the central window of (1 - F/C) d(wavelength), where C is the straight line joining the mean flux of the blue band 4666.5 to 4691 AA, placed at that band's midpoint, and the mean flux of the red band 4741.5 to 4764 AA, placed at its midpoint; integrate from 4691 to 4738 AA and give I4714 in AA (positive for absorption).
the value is 2.3 AA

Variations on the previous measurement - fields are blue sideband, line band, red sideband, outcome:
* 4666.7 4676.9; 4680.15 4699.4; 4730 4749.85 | -0.2 AA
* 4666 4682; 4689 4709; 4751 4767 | 0.8 AA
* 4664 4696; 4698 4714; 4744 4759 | 0.9 AA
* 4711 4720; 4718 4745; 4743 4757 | 0.6 AA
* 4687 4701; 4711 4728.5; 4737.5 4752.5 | 0.2 AA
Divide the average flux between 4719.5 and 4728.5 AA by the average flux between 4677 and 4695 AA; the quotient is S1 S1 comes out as 0.95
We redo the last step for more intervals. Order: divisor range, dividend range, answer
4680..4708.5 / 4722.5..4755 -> 0.99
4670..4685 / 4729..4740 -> 0.89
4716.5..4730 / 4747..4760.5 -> 1.02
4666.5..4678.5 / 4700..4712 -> 0.93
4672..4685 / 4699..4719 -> 0.93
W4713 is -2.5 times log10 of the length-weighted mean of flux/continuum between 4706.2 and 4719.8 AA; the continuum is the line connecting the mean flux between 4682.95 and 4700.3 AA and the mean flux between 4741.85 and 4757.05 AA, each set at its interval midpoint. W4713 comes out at 0.03 mag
